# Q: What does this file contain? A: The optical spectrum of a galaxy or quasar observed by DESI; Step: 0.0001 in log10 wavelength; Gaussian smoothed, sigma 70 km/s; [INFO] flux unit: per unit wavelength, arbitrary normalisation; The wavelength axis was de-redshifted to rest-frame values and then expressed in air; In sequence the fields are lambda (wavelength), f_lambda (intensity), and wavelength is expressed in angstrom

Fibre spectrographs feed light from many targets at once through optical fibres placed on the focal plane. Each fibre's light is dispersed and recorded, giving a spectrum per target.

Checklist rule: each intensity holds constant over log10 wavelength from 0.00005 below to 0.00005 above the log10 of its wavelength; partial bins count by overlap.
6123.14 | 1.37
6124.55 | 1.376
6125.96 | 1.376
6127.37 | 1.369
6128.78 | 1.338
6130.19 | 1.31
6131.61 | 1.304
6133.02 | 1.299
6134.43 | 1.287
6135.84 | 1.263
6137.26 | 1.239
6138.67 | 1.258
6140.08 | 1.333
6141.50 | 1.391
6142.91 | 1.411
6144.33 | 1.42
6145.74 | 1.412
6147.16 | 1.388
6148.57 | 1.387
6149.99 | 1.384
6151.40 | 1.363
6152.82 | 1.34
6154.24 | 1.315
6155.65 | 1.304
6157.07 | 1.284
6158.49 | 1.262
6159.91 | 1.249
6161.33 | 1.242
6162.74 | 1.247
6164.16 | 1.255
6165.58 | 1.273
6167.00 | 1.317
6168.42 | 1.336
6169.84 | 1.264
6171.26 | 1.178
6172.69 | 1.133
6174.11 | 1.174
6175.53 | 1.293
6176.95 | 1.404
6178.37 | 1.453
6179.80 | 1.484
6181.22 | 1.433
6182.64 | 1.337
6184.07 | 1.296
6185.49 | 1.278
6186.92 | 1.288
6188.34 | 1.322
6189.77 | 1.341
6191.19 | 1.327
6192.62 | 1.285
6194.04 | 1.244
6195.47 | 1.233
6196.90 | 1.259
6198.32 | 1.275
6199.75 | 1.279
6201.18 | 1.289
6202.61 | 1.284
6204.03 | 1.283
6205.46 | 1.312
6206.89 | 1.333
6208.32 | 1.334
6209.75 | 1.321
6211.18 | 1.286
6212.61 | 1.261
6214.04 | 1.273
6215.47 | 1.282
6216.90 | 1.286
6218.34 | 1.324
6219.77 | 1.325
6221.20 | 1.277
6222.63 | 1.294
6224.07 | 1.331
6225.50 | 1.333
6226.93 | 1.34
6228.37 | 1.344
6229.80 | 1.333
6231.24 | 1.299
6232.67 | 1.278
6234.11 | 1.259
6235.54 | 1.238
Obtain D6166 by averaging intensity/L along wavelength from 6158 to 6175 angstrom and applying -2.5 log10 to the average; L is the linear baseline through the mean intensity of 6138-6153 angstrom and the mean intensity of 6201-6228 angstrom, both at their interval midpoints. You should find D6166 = 0.09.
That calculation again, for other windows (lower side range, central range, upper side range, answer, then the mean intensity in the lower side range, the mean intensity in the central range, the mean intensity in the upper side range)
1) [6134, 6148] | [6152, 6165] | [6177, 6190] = 0.06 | 1.34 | 1.28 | 1.36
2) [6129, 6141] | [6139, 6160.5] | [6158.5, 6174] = -0.07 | 1.29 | 1.35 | 1.25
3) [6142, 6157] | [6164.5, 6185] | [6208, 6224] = 0.03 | 1.37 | 1.31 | 1.3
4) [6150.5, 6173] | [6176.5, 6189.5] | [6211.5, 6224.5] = -0.07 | 1.28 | 1.36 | 1.29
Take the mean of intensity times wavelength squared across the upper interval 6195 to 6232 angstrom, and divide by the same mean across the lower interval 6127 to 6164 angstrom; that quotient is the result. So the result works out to 1.0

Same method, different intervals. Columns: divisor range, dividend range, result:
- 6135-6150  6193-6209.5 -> 0.97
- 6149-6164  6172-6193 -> 1.03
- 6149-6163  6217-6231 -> 1.04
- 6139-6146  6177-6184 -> 1.03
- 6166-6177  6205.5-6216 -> 1.05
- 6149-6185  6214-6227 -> 1.02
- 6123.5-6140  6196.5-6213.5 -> 1.01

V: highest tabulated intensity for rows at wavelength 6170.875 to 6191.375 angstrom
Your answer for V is 1.484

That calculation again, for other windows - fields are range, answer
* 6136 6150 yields 1.42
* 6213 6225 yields 1.331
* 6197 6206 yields 1.312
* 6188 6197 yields 1.341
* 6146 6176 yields 1.388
